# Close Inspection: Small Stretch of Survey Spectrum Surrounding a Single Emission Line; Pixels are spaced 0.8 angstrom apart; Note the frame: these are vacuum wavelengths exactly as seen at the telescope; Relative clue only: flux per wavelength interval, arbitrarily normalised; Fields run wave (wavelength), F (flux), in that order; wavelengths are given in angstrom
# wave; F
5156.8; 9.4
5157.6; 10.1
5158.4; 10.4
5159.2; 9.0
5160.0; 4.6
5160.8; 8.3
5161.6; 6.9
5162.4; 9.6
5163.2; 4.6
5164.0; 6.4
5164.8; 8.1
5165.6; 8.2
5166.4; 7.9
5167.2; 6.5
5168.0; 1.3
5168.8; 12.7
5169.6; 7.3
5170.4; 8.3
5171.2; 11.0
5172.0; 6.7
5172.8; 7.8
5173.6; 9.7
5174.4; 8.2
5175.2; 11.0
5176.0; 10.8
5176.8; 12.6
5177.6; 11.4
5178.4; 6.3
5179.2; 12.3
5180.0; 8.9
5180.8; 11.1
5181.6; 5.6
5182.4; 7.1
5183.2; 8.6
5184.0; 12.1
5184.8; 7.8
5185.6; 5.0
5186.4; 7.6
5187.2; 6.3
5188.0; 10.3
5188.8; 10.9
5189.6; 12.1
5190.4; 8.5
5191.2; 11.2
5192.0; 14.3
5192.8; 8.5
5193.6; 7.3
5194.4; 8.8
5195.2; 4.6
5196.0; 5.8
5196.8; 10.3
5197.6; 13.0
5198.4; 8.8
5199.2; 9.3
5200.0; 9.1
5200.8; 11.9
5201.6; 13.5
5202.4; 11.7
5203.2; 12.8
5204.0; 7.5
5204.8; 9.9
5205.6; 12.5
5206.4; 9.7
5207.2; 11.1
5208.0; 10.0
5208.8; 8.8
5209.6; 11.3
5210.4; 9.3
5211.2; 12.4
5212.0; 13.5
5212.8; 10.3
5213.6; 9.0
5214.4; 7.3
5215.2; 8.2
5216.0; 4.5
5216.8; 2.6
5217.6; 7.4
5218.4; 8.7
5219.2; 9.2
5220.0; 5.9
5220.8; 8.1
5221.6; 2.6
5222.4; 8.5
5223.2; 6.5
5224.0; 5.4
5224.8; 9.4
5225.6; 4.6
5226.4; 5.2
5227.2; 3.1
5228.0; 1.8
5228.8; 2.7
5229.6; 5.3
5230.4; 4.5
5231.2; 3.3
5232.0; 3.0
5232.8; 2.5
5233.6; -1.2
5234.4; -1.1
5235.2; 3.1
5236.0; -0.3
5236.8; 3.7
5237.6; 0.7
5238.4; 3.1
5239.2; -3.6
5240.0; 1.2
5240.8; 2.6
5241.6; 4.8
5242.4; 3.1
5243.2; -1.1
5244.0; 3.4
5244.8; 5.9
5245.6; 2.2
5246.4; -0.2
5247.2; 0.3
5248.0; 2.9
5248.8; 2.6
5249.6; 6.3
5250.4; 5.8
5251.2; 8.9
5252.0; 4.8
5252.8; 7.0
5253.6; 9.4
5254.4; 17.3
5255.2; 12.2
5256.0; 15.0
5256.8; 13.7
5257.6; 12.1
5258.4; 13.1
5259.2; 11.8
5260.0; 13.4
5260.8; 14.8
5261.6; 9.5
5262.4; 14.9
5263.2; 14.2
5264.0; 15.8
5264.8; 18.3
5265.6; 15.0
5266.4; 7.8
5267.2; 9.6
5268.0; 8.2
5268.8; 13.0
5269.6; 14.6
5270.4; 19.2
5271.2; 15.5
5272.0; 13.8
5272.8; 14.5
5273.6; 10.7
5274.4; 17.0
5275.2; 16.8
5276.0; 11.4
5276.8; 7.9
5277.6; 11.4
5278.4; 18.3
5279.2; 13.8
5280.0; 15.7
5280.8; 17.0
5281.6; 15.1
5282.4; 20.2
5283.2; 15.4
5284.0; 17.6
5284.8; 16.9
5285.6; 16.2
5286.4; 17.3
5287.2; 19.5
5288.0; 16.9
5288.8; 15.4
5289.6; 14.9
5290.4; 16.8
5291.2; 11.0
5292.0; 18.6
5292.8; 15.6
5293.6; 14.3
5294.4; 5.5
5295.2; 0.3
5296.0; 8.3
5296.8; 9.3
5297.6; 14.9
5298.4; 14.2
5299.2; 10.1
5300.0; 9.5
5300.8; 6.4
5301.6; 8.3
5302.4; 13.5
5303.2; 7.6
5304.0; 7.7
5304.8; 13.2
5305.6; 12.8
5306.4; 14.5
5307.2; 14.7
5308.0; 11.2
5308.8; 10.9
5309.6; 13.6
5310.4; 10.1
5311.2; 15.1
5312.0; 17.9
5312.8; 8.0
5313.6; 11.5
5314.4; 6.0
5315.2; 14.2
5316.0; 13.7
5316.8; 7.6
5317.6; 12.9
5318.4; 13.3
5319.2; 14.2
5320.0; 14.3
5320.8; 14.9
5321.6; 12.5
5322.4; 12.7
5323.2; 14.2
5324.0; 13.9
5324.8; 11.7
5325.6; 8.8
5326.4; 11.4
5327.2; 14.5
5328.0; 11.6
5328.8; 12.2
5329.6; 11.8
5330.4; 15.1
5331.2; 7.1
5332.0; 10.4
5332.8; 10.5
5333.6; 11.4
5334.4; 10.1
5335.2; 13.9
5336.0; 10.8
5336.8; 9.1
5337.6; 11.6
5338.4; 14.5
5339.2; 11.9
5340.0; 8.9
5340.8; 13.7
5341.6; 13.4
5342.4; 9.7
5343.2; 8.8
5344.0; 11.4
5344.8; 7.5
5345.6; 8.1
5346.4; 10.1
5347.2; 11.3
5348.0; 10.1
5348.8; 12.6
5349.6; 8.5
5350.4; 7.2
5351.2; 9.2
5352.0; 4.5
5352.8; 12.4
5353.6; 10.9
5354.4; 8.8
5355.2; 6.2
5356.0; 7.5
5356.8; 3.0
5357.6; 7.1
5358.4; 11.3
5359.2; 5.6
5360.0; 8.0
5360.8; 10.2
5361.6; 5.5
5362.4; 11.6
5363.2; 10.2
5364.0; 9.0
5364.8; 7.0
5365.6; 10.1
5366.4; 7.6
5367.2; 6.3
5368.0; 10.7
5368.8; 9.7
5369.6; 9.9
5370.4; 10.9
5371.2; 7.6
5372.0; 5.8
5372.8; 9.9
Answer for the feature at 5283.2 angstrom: C IV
